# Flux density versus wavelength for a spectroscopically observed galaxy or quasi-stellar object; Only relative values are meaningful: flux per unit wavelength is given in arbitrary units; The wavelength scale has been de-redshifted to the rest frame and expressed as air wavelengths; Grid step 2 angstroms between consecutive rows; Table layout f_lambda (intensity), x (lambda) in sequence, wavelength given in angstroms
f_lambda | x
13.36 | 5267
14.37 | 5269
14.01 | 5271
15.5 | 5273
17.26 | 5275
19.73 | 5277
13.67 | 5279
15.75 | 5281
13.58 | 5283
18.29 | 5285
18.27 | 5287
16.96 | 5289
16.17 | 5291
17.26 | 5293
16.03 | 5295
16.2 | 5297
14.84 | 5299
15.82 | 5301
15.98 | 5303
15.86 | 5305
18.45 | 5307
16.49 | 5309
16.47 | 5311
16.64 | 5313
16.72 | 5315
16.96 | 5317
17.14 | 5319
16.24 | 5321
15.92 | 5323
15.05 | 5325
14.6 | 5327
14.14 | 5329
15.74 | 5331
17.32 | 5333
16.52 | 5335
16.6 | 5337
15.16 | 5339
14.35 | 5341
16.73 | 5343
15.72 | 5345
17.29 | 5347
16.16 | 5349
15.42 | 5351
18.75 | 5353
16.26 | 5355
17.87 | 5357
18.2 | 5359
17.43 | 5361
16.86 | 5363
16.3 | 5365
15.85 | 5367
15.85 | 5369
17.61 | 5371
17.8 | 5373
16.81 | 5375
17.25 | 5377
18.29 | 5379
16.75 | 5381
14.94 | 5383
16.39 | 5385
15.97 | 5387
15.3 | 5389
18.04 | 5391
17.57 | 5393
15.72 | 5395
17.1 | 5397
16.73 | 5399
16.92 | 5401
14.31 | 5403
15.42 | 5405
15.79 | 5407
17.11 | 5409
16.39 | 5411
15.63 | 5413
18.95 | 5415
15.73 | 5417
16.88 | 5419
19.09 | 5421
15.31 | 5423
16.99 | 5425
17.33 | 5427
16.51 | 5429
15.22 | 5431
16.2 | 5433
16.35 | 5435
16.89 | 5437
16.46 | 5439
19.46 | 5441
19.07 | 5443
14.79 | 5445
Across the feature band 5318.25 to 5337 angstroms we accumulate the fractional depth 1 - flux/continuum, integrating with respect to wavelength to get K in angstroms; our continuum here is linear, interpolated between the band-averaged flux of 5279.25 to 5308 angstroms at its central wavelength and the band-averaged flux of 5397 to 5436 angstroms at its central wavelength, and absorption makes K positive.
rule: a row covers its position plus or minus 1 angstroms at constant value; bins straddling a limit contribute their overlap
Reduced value 0.6 angstroms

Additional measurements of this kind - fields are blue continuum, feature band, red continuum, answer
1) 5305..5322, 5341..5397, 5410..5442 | 0.29 angstroms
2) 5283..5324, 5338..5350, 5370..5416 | 0.50 angstroms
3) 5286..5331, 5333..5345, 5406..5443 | 0.32 angstroms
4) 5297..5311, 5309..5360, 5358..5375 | 0.88 angstroms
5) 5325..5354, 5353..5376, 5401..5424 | -1.30 angstroms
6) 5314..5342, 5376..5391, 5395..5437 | -0.23 angstroms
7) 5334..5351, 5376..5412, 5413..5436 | 0.05 angstroms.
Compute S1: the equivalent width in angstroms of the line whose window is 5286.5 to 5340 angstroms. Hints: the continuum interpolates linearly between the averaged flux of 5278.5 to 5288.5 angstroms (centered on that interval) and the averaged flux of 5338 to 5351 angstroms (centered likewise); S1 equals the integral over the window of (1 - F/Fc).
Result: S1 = -1.0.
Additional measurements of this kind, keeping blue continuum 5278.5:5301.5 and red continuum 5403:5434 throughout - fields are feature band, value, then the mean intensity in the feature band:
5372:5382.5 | -0.6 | 17.3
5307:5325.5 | -0.4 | 16.6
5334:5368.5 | -0.5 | 16.5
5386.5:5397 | -0.1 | 16.6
